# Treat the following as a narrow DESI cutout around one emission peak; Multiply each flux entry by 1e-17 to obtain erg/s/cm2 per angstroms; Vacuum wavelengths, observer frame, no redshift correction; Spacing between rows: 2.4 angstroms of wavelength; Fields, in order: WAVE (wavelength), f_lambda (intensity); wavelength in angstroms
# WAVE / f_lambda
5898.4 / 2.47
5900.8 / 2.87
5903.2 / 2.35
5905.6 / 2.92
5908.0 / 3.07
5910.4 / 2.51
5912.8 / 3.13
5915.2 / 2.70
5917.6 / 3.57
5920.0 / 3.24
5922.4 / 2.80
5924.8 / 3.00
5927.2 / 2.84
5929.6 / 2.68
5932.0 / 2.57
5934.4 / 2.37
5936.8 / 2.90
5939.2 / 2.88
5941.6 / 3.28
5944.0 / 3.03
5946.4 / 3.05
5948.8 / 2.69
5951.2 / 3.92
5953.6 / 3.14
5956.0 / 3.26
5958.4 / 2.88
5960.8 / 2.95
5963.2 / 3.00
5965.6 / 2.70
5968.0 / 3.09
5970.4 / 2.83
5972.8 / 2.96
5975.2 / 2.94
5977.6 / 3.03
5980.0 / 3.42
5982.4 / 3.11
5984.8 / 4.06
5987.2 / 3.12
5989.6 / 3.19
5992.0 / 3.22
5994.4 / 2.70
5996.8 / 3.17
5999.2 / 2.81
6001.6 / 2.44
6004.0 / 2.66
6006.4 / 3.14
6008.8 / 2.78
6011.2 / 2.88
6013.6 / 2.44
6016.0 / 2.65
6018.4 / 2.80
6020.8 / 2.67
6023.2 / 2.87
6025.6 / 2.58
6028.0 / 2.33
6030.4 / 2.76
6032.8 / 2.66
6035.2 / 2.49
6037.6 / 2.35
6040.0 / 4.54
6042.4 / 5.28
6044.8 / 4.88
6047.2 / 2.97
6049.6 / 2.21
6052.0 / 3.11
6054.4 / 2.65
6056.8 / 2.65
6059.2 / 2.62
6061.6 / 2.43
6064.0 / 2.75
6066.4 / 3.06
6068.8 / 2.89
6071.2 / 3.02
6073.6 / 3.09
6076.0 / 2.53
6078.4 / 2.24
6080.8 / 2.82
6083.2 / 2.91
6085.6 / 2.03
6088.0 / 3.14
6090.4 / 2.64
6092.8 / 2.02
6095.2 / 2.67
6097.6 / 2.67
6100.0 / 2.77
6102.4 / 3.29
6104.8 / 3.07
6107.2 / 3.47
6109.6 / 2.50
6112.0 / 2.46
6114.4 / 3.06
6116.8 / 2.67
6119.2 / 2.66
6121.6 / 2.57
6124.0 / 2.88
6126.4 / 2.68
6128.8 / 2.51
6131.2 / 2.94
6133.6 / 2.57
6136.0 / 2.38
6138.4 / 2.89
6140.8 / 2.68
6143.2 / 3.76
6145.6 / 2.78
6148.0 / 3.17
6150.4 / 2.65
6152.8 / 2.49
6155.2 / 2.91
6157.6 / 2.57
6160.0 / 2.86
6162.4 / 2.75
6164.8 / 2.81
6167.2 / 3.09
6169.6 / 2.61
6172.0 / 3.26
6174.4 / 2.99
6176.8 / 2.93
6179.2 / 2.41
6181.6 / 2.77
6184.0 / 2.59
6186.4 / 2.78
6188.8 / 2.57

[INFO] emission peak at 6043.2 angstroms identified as [O III]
